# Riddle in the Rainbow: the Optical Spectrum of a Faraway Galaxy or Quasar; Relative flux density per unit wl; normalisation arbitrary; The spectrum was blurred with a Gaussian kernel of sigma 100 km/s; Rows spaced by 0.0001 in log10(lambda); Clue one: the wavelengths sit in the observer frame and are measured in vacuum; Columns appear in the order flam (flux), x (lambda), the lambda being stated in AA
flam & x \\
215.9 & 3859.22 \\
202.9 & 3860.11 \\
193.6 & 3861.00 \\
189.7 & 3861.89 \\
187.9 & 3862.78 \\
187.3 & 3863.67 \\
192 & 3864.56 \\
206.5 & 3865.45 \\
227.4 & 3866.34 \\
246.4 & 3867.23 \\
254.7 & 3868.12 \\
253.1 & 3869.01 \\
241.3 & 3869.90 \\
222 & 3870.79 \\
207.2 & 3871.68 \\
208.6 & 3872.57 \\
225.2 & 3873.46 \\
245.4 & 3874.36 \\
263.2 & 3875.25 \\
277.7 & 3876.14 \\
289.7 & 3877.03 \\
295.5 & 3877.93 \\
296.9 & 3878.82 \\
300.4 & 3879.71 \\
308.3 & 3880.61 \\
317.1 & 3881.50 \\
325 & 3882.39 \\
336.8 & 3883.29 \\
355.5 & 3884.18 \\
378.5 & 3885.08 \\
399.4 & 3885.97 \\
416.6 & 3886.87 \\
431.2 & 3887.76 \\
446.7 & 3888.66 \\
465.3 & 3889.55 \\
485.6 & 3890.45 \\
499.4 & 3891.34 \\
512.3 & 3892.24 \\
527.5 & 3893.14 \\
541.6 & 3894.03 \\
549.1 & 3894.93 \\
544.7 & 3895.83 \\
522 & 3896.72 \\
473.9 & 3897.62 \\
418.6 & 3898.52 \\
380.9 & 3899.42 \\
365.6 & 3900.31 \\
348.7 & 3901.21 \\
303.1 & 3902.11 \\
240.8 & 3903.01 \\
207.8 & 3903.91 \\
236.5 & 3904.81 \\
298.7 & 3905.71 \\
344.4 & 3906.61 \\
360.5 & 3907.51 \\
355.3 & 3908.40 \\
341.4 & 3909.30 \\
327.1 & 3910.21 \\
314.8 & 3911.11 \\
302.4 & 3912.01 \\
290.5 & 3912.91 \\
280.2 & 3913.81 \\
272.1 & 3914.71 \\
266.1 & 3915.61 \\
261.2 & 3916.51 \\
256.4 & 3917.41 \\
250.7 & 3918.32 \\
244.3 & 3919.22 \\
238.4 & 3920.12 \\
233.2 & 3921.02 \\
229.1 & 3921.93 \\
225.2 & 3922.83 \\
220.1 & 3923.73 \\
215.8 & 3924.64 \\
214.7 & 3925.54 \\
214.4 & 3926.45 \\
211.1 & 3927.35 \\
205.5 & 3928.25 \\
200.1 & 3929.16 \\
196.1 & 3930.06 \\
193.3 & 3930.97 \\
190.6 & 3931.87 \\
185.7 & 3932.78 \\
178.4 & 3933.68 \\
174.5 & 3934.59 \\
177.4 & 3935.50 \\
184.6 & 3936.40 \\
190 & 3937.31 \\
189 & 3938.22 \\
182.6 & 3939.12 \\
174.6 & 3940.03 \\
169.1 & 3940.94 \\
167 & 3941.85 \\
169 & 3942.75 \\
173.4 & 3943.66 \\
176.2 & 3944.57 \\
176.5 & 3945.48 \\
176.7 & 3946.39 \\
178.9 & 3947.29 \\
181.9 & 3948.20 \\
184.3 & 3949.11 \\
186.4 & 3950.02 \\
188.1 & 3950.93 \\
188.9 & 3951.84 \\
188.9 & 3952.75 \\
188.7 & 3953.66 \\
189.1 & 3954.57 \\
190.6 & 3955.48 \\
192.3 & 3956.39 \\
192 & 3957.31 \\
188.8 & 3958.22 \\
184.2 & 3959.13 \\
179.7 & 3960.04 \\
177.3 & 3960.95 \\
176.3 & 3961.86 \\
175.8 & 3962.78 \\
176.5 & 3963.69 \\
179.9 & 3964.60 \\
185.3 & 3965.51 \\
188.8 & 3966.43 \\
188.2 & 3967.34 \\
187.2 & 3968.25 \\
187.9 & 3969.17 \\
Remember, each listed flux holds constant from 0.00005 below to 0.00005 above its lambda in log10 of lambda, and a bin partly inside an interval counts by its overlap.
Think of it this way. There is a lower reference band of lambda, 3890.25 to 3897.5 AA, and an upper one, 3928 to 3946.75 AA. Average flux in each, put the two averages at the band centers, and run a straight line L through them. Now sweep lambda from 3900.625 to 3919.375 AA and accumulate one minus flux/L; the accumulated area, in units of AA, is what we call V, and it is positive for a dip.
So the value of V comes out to 4.84 AA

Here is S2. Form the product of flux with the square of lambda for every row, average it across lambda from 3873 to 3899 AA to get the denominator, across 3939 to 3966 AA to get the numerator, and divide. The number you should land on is 0.47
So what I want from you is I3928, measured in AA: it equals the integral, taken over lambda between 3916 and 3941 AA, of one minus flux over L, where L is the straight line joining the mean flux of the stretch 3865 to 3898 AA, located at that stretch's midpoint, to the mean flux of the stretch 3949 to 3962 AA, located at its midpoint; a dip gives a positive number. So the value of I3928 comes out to 4.1 AA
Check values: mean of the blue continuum 354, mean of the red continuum 187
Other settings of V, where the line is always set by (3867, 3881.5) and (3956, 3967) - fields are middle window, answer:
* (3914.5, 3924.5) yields -1.0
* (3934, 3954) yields 1.8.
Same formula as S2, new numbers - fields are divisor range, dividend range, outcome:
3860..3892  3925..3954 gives 0.65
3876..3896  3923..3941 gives 0.49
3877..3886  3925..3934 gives 0.63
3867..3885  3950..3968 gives 0.70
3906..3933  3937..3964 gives 0.72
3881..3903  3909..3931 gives 0.59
